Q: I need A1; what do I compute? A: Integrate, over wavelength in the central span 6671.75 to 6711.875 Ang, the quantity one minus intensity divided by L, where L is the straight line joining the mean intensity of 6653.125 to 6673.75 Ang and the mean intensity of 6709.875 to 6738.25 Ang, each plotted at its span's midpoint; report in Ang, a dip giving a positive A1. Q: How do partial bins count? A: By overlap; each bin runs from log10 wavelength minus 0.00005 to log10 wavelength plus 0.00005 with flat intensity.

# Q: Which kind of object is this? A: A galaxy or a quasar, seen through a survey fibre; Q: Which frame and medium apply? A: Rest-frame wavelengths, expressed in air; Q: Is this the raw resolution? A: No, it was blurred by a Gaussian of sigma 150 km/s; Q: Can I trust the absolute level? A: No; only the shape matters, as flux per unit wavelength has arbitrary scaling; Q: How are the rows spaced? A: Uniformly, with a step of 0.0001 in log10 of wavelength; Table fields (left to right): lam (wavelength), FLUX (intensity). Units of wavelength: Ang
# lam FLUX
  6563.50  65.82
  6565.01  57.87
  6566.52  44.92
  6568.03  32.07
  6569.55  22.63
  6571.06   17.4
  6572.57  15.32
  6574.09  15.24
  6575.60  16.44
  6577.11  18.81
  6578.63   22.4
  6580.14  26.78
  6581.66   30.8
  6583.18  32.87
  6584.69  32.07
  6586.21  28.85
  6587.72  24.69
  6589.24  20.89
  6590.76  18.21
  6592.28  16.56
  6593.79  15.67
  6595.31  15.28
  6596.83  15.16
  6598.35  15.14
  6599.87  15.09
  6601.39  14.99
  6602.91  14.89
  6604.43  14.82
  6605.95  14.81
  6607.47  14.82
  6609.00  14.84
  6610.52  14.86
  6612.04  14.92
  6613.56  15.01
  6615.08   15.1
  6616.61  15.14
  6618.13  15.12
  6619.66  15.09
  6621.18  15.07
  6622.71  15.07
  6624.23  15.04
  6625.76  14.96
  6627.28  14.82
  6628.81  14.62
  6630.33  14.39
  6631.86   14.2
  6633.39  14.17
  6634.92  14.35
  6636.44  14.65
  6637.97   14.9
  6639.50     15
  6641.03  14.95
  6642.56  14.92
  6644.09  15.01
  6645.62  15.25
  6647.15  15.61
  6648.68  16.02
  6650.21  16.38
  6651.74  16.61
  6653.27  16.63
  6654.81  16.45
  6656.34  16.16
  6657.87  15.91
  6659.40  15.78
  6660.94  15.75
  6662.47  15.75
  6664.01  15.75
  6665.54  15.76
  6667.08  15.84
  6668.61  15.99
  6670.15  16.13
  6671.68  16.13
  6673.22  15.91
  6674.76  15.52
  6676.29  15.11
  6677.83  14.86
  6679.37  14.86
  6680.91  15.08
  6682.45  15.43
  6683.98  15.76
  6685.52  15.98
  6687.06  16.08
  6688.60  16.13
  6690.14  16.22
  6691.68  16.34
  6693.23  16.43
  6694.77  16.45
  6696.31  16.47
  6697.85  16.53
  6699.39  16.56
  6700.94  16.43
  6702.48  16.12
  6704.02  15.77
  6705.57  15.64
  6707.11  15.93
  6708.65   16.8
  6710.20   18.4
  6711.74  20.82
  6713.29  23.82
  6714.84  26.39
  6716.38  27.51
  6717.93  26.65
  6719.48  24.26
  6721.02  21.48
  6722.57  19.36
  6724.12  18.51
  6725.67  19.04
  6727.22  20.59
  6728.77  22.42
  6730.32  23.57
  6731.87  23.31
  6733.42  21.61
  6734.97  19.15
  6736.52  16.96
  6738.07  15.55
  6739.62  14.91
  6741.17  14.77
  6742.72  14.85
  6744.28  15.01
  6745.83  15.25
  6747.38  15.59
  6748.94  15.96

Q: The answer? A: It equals 5.4 Ang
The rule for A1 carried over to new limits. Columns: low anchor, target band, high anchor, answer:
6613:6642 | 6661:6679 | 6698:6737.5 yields 1.7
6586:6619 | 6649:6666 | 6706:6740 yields 2.1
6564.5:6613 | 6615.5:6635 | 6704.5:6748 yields 5.7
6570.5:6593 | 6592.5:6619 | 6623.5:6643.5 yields 5.3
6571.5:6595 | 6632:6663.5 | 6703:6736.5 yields 8.9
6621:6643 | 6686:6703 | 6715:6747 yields 1.5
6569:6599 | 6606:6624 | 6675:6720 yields 4.6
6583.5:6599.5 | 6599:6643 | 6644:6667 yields 8.4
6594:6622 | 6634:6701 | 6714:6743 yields 7.6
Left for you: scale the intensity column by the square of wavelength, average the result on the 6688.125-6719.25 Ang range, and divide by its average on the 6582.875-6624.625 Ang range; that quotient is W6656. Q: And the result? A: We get 1.11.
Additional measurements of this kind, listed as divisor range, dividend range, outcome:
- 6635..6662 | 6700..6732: 1.34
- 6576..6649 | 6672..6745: 1.08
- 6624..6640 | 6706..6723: 1.53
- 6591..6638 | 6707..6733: 1.50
